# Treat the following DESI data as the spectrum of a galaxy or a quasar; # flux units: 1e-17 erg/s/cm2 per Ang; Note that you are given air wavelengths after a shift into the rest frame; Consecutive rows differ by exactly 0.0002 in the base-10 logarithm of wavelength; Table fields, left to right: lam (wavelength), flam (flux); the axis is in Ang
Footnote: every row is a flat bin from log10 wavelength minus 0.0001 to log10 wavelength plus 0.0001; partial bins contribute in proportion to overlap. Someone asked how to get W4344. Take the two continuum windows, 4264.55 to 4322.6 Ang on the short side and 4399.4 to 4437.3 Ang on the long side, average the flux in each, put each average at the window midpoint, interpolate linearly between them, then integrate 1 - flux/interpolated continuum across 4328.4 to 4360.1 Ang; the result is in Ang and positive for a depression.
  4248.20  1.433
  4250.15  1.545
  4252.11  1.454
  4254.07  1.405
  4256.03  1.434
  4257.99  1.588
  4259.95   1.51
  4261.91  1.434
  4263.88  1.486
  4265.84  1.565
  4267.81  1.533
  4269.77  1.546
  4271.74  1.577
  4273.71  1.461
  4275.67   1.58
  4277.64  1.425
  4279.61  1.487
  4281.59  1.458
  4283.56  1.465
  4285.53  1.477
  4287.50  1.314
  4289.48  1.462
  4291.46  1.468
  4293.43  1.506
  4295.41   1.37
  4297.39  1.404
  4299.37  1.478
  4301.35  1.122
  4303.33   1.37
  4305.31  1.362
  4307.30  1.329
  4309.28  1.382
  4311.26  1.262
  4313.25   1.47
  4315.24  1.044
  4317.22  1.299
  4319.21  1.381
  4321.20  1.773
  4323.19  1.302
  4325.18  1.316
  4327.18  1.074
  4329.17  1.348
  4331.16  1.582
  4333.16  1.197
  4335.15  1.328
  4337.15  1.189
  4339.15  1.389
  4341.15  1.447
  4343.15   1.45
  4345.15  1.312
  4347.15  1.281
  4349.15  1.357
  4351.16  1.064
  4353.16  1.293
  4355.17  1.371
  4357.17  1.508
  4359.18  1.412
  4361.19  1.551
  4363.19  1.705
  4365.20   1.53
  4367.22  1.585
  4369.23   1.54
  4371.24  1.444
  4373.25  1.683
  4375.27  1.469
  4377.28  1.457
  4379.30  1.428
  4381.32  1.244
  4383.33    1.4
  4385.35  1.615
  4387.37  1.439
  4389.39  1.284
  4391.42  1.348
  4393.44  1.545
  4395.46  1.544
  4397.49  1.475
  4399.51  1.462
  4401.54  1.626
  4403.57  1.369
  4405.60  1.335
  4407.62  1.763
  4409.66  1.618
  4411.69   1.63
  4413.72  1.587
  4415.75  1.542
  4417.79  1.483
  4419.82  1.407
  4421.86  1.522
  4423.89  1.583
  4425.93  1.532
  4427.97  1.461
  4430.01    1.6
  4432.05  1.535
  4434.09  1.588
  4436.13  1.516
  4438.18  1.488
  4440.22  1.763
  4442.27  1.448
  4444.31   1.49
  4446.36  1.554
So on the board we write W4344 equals 2.70 Ang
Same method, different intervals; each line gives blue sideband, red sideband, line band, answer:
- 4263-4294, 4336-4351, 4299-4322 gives 1.0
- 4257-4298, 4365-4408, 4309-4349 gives 3.7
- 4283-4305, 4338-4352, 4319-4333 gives -0.3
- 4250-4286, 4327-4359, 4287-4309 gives 0.7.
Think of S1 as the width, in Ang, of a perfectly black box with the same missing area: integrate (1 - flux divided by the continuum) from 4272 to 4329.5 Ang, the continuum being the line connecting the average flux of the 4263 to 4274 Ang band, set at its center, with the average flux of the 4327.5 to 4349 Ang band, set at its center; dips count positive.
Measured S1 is 2.3 Ang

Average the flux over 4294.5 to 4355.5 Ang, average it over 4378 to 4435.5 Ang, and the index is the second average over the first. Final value 1.1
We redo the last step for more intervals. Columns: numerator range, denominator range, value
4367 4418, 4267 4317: 1.06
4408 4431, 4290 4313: 1.13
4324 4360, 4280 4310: 0.95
